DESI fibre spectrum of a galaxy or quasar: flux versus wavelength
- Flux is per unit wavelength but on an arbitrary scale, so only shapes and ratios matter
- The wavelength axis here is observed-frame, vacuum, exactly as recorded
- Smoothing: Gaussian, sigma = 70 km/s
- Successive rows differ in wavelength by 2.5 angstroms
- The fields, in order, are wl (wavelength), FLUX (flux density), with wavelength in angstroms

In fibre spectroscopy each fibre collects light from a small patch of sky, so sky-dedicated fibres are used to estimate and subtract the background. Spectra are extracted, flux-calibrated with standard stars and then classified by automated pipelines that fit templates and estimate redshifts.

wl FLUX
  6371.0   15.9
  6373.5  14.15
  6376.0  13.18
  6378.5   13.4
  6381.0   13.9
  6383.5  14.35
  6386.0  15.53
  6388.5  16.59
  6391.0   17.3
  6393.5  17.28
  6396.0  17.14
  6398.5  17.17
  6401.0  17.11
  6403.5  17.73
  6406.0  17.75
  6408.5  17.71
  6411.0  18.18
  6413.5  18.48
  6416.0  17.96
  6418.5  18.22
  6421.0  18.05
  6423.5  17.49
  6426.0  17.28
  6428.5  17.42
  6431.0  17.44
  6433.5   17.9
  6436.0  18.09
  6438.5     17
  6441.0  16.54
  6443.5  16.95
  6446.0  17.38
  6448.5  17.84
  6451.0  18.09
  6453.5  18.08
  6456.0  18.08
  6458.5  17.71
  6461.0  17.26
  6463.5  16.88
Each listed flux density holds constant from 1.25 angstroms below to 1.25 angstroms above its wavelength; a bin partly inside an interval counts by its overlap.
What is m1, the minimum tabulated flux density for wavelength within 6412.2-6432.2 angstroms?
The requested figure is 17.28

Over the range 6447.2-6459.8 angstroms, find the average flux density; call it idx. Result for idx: 18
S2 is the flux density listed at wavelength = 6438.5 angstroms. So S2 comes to 17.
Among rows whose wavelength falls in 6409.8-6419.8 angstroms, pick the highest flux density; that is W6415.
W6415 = 18.48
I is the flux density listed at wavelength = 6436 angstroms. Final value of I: 18.09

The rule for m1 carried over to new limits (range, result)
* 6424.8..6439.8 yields 17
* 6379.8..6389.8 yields 13.9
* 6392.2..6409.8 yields 17.11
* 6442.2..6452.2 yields 16.95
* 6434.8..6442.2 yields 16.54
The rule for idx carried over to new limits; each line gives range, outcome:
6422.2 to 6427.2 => 17.4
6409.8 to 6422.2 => 18.2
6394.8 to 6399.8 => 17.2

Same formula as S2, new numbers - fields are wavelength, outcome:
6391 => 17.3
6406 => 17.75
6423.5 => 17.49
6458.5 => 17.71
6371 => 15.9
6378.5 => 13.4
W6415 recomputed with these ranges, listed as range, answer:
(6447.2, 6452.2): 18.09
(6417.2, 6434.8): 18.22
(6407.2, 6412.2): 18.18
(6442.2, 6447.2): 17.38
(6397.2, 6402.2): 17.17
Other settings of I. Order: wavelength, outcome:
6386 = 15.53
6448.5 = 17.84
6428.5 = 17.42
